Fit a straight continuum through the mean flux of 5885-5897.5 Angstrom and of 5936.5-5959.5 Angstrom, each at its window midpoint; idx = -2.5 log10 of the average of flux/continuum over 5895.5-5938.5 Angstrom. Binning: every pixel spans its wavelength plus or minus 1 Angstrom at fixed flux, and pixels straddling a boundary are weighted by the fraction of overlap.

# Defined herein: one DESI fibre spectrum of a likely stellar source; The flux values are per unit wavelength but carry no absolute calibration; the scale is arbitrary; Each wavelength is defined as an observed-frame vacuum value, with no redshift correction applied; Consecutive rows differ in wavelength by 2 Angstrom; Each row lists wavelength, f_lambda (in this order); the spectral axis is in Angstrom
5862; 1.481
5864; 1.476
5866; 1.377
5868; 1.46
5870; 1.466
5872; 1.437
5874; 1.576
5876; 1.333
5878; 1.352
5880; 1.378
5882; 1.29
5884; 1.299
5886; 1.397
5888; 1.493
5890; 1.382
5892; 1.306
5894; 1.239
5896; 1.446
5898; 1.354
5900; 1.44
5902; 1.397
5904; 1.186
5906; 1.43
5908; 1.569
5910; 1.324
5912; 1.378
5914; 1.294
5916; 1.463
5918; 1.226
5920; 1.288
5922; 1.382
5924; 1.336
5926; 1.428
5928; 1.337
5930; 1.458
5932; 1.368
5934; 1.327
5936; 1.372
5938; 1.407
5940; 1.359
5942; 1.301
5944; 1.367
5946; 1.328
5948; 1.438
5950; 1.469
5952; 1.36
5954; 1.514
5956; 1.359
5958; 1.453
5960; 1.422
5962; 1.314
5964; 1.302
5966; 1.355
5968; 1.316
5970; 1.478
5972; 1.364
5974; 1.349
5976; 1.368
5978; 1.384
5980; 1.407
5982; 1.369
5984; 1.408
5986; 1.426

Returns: 0.010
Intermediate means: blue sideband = 1.38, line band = 1.37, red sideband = 1.4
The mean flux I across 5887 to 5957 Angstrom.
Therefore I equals 1.38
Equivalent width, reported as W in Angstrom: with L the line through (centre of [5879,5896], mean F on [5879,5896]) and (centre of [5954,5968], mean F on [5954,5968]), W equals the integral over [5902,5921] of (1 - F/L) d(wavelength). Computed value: 0.1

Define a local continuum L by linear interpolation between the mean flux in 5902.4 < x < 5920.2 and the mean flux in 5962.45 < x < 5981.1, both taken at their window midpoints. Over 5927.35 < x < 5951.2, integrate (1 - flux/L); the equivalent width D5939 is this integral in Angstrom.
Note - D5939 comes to -0.3 Angstrom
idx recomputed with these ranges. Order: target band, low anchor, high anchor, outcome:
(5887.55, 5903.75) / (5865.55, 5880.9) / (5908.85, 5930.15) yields 0.02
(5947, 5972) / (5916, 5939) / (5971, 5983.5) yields -0.02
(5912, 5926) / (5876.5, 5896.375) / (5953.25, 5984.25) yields 0.02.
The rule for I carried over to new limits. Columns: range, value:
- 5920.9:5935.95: 1.38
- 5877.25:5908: 1.37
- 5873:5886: 1.37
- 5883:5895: 1.35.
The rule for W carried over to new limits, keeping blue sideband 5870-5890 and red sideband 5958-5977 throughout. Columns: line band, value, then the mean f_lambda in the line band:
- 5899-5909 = -0.1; 1.4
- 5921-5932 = 0.0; 1.39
